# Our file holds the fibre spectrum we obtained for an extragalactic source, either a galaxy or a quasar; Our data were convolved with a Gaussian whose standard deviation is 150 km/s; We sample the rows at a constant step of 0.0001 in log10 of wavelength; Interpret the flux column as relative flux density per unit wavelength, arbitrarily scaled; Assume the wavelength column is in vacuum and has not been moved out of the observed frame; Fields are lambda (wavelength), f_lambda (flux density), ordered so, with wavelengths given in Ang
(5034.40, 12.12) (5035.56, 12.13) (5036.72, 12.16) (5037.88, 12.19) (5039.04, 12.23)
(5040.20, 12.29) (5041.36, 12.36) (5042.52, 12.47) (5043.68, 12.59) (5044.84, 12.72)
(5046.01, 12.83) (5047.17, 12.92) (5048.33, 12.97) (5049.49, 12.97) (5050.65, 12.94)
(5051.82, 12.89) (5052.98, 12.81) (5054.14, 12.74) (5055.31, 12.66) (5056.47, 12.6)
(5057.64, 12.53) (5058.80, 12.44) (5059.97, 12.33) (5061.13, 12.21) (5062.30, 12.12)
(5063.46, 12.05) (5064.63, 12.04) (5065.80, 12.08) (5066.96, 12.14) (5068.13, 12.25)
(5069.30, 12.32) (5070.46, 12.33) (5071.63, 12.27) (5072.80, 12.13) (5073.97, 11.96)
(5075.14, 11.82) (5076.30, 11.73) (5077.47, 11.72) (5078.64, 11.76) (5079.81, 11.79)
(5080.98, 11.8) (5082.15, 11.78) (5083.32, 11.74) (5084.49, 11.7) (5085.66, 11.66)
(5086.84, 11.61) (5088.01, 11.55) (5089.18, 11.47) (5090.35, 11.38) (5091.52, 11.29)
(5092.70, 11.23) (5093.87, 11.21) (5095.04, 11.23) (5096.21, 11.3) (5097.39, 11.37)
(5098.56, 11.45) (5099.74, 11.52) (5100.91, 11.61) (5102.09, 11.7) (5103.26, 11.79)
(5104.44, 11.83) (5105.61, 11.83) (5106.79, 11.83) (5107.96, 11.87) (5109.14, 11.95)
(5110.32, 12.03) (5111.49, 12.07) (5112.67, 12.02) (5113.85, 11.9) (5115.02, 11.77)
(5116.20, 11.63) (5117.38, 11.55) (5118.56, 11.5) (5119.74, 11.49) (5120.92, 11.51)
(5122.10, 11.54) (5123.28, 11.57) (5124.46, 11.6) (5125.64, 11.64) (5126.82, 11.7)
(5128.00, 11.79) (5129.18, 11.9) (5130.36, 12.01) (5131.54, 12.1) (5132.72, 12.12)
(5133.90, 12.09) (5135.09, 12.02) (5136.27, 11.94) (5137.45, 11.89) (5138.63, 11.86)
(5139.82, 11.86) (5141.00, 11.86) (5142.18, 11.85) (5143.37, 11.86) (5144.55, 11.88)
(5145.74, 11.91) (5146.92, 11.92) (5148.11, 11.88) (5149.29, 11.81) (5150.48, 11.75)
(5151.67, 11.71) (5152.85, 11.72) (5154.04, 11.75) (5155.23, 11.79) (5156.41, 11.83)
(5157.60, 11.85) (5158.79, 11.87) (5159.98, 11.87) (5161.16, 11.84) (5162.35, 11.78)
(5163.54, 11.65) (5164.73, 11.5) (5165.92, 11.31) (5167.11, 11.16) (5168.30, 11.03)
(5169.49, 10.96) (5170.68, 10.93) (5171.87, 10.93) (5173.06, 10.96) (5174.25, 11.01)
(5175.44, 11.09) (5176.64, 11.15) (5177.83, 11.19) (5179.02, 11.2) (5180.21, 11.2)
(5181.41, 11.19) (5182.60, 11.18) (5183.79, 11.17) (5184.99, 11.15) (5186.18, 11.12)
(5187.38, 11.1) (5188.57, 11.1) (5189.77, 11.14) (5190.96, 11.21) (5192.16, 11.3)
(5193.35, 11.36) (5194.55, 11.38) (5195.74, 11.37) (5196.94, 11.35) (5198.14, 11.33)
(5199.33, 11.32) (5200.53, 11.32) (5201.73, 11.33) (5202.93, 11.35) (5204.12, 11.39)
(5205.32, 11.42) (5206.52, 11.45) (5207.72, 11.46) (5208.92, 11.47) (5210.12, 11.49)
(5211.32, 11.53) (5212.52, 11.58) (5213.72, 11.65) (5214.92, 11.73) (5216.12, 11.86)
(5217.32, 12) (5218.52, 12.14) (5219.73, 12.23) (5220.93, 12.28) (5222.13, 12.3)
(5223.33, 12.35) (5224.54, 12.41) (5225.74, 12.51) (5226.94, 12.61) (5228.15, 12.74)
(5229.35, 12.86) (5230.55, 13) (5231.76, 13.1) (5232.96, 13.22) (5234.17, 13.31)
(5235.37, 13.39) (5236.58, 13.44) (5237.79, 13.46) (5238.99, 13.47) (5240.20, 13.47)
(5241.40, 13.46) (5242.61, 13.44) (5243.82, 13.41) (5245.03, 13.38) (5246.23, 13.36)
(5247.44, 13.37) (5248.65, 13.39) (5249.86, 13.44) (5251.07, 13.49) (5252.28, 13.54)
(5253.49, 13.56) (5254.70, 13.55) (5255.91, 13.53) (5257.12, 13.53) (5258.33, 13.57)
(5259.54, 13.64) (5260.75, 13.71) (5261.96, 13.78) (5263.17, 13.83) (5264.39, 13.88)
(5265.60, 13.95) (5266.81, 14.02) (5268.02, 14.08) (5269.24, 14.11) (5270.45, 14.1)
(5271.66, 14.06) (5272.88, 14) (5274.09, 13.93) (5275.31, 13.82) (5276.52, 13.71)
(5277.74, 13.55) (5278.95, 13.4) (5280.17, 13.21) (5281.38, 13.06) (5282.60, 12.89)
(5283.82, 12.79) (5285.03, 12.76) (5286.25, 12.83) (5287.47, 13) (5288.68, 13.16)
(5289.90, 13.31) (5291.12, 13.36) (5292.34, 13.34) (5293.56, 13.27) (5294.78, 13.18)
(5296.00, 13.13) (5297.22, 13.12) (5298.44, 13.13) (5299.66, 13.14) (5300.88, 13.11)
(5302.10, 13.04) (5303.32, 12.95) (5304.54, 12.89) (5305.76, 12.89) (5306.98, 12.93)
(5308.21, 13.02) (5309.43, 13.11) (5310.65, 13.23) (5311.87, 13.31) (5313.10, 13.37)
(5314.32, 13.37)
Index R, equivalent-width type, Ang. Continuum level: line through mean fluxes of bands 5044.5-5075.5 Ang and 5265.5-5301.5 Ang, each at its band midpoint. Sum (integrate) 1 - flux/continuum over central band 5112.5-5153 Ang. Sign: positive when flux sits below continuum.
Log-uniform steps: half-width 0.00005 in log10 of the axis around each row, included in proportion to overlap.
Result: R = 3.0 Ang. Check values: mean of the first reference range 12.4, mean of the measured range 11.8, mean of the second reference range 13.4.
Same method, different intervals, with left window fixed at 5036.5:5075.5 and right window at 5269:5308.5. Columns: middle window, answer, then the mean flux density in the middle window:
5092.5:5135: 3.1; 11.7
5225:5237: 0.1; 13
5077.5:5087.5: 0.6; 11.7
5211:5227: 1.2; 12.1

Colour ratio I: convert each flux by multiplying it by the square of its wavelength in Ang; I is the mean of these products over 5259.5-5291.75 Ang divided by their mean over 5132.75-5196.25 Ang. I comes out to 1.23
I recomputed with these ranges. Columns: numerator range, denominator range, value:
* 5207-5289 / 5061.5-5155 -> 1.17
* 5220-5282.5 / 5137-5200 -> 1.21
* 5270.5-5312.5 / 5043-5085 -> 1.18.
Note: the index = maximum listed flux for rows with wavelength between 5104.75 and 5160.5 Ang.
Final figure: 12.12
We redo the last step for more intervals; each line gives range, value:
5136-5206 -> 11.94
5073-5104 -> 11.96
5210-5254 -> 13.56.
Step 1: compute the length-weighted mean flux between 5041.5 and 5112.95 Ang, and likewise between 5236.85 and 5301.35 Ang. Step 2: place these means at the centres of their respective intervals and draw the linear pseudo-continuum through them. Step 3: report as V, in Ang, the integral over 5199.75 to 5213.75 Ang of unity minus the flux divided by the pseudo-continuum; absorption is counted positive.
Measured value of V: 1.7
